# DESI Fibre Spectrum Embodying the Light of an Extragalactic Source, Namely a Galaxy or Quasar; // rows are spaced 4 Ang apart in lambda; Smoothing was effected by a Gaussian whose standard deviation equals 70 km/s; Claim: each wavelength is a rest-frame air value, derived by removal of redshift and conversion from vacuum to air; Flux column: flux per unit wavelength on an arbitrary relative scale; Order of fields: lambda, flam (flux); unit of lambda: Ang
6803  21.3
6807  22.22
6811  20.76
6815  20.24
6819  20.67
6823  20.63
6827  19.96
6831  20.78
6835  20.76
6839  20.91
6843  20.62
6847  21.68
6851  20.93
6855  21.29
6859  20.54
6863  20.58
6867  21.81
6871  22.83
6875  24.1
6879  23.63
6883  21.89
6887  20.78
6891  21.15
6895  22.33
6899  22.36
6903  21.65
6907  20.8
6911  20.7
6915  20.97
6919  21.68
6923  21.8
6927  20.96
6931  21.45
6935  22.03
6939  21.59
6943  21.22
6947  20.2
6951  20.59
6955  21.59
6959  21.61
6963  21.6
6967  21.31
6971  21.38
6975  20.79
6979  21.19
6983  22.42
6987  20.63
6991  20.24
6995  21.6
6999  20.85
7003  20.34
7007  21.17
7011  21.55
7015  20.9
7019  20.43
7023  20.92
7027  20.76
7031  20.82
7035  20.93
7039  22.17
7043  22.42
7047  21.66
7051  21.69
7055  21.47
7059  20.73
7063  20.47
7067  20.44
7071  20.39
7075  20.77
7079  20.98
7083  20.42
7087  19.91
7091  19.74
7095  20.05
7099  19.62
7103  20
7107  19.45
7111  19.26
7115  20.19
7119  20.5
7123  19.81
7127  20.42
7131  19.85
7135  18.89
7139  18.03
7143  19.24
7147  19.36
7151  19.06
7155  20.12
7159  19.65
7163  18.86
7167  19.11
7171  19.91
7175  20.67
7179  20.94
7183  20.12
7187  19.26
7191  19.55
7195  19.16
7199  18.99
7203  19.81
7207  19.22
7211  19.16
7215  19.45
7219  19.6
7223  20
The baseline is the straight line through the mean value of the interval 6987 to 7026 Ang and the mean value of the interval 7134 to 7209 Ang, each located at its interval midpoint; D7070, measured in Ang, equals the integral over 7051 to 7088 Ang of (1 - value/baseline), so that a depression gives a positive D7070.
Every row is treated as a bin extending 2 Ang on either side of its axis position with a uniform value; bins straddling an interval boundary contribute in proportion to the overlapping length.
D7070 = -0.6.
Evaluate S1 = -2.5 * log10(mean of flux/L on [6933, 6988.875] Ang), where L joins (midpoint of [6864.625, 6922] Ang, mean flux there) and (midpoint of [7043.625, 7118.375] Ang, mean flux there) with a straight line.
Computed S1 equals 0.00 mag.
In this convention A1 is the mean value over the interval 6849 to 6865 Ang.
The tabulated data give 20.8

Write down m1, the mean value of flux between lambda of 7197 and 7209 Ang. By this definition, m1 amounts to 19.3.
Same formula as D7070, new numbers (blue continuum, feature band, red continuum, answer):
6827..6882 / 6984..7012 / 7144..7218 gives -0.38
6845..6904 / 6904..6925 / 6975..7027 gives 0.35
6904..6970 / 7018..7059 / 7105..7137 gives -1.74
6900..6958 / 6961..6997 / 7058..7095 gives -0.47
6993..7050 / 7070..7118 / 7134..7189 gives 0.62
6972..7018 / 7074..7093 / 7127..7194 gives -0.08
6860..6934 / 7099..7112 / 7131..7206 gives 0.27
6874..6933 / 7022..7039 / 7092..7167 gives -0.42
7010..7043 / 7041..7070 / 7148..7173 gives -0.66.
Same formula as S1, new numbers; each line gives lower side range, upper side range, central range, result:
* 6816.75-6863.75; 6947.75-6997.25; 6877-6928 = -0.03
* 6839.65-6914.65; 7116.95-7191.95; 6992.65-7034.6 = -0.01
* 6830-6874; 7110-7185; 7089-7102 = 0.01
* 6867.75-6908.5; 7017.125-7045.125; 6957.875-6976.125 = 0.01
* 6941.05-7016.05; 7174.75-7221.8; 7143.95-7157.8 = 0.02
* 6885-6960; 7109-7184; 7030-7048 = -0.06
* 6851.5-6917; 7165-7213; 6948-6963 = 0.00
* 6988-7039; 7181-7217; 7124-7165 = 0.03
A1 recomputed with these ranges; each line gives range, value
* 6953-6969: 21.5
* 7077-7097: 20.2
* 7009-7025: 21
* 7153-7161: 19.9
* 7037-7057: 21.9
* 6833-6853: 21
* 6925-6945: 21.4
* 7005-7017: 21.2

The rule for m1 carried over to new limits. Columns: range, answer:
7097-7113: 19.6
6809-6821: 20.6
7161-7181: 19.9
